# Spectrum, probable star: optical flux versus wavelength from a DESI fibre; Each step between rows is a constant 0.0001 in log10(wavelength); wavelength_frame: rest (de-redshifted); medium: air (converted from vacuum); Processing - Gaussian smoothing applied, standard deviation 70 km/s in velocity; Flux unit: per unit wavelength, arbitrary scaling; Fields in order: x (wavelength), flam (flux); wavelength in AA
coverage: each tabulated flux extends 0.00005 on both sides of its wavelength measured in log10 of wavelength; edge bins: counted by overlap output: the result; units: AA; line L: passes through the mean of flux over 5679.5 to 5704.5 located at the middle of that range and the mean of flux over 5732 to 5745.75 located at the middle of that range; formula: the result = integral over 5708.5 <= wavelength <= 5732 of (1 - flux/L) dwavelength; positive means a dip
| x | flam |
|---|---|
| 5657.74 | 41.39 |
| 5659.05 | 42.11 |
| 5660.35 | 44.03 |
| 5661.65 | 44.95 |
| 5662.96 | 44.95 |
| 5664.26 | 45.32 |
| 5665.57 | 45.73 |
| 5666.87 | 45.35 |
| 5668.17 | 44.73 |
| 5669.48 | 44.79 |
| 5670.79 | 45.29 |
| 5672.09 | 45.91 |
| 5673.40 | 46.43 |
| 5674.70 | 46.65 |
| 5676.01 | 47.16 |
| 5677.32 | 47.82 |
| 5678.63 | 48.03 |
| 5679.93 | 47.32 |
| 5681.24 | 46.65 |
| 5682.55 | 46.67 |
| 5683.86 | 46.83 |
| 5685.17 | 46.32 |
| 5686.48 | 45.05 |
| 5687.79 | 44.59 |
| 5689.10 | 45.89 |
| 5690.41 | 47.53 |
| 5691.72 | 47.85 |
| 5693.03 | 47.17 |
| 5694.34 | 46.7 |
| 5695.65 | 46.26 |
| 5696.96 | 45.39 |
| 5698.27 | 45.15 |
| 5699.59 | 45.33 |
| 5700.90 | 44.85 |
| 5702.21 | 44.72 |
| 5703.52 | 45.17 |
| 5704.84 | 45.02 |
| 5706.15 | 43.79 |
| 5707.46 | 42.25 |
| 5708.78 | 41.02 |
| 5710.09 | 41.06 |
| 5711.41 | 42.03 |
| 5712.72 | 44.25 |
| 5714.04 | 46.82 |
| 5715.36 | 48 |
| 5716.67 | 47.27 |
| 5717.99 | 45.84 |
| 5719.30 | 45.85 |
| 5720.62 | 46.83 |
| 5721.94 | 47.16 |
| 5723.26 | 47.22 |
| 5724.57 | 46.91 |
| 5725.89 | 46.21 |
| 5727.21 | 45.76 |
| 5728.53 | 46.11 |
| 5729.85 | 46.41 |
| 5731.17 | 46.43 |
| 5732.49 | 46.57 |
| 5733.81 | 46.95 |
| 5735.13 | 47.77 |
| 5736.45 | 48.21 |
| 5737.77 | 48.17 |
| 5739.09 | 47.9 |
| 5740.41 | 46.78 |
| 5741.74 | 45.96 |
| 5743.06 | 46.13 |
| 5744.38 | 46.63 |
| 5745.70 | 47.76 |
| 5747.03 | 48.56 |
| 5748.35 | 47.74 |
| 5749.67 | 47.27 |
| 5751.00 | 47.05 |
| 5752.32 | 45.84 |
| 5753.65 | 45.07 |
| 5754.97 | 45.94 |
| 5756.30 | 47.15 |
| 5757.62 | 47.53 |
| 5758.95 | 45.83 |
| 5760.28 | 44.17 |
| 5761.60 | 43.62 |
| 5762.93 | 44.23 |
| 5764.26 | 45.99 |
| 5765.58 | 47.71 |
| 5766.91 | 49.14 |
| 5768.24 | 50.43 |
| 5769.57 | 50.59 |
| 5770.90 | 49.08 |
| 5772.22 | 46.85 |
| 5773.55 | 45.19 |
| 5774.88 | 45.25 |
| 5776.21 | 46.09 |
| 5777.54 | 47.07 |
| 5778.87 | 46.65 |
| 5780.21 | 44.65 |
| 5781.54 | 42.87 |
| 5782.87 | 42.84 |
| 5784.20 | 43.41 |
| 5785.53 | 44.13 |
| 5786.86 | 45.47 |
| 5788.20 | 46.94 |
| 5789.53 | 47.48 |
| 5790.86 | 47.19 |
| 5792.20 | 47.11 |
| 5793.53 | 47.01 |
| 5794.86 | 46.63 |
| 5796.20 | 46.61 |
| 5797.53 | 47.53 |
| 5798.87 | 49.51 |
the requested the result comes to 0.5 AA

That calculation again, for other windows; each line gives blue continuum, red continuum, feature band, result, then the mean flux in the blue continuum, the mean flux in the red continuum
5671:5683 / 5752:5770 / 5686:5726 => 1.17 AA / 46.9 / 46.6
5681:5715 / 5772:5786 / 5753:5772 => -0.81 AA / 45.2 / 44.9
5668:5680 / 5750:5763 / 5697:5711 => 0.70 AA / 46.4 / 45.7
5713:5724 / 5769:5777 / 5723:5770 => 0.12 AA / 46.8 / 47.2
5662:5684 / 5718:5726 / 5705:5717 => 0.66 AA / 46.2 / 46.7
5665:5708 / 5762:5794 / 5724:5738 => -0.21 AA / 45.9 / 46.4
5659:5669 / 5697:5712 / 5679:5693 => -0.73 AA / 44.8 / 43.7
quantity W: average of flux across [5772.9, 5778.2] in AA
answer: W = 45.9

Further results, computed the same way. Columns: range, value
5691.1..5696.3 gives 47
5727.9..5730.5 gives 46.2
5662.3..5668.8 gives 45.2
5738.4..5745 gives 46.7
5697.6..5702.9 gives 45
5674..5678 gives 47.2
